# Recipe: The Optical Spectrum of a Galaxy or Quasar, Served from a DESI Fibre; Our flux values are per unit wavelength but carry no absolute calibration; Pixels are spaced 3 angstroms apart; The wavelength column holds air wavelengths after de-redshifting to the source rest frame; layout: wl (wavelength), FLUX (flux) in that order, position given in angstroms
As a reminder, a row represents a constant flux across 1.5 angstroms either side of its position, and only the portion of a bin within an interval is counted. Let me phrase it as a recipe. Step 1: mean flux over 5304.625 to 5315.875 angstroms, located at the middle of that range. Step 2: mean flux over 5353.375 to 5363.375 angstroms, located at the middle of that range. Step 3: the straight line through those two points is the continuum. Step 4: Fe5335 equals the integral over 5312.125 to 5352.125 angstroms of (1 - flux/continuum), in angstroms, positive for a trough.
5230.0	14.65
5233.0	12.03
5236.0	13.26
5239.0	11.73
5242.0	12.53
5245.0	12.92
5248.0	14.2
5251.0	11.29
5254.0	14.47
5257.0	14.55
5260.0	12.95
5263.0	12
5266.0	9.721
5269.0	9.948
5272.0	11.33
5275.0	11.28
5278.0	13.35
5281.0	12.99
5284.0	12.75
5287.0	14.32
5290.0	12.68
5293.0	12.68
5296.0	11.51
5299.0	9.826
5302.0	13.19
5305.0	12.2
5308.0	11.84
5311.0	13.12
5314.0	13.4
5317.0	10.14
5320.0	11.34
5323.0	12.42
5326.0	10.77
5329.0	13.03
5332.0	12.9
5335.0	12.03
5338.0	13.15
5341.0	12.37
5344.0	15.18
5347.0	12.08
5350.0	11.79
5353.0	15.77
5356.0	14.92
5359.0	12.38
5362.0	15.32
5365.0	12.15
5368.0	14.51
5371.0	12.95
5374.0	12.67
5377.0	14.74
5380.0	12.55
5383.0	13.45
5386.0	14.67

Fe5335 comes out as 3.0 angstroms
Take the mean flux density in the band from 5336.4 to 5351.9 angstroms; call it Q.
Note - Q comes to 13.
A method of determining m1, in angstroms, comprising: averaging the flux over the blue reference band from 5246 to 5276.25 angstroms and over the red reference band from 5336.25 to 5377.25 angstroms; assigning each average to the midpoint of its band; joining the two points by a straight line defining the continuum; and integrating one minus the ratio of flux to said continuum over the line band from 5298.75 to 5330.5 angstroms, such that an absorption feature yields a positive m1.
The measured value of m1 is 2.3 angstroms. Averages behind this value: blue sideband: 12.2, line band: 12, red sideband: 13.5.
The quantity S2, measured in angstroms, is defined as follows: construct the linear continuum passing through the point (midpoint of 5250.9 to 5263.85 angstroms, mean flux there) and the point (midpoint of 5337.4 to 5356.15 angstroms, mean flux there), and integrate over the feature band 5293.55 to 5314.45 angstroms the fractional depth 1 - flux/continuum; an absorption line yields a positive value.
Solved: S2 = 2.0 angstroms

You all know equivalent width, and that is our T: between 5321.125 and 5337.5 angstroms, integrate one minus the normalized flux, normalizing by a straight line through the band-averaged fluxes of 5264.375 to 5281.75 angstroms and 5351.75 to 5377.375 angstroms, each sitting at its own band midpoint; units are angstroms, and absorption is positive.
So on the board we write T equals 0.8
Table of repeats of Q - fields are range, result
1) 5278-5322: 12.3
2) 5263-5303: 12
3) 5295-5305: 11.6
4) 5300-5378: 12.9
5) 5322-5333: 12.2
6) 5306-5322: 12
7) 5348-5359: 13.8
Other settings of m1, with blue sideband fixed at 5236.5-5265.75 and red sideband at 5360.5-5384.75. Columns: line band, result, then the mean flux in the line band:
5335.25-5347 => 0.1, 13.2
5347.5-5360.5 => -0.1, 13.6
